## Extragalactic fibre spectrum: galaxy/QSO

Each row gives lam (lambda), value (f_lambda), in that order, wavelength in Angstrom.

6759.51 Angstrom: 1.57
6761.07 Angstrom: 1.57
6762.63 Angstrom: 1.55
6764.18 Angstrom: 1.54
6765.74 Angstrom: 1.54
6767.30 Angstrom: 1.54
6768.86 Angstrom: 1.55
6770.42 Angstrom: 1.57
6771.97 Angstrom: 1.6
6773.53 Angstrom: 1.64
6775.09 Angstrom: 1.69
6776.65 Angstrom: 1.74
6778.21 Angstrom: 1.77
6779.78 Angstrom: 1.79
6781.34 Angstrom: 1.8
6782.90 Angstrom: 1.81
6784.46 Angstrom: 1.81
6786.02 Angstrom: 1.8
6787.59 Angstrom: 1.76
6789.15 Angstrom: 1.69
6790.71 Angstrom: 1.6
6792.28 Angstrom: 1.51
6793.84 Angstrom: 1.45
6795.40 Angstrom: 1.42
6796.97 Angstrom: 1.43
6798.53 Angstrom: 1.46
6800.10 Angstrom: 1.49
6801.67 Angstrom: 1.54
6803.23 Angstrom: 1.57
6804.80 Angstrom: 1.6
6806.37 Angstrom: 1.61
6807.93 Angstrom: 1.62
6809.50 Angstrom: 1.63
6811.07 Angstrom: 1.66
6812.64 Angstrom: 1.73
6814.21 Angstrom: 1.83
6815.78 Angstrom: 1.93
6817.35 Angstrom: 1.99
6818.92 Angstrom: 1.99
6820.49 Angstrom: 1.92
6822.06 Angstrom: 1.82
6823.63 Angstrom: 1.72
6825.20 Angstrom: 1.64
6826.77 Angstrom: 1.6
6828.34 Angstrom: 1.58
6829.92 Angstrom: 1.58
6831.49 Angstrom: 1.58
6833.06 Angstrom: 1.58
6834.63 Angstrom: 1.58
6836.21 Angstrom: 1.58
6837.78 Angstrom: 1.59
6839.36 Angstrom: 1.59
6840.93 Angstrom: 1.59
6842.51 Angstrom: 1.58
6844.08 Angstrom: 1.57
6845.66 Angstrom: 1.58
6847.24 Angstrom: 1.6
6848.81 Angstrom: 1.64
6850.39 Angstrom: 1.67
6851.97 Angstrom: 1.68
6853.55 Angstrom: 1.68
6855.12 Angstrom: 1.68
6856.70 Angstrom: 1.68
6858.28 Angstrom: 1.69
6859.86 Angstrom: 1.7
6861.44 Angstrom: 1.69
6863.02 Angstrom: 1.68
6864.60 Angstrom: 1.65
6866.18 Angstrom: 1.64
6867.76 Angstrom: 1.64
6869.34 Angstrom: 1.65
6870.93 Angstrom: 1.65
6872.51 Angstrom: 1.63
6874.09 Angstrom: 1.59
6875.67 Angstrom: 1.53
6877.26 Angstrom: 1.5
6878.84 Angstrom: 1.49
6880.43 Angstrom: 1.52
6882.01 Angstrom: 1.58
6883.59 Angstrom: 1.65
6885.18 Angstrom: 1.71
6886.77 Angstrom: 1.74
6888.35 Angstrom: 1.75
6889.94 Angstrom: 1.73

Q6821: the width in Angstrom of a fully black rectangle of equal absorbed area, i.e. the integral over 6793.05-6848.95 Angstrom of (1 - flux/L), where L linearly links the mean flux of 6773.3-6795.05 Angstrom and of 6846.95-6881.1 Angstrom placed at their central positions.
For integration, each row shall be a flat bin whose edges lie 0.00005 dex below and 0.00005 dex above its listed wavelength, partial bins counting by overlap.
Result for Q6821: 1.1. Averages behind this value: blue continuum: 1.7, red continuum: 1.63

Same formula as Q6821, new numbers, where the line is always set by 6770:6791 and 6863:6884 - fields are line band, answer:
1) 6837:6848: 0.4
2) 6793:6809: 1.7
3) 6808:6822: -1.2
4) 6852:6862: -0.4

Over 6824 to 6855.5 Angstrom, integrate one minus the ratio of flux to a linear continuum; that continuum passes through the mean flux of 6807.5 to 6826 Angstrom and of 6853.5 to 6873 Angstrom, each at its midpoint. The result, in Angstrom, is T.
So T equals 2.20 Angstrom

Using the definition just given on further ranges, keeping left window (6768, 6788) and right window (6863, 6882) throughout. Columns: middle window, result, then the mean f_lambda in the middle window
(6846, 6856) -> -0.2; 1.66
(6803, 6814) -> 0.2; 1.64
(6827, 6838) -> 0.4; 1.58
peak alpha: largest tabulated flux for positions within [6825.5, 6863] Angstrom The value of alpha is 1.7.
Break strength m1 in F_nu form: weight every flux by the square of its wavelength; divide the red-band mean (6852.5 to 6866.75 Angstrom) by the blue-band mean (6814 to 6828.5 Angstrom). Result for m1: 0.94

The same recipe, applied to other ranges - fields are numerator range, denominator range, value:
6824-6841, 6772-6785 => 0.93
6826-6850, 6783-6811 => 1.01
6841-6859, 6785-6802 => 1.07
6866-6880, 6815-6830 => 0.90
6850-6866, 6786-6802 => 1.11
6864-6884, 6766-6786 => 0.97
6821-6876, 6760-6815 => 1.02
